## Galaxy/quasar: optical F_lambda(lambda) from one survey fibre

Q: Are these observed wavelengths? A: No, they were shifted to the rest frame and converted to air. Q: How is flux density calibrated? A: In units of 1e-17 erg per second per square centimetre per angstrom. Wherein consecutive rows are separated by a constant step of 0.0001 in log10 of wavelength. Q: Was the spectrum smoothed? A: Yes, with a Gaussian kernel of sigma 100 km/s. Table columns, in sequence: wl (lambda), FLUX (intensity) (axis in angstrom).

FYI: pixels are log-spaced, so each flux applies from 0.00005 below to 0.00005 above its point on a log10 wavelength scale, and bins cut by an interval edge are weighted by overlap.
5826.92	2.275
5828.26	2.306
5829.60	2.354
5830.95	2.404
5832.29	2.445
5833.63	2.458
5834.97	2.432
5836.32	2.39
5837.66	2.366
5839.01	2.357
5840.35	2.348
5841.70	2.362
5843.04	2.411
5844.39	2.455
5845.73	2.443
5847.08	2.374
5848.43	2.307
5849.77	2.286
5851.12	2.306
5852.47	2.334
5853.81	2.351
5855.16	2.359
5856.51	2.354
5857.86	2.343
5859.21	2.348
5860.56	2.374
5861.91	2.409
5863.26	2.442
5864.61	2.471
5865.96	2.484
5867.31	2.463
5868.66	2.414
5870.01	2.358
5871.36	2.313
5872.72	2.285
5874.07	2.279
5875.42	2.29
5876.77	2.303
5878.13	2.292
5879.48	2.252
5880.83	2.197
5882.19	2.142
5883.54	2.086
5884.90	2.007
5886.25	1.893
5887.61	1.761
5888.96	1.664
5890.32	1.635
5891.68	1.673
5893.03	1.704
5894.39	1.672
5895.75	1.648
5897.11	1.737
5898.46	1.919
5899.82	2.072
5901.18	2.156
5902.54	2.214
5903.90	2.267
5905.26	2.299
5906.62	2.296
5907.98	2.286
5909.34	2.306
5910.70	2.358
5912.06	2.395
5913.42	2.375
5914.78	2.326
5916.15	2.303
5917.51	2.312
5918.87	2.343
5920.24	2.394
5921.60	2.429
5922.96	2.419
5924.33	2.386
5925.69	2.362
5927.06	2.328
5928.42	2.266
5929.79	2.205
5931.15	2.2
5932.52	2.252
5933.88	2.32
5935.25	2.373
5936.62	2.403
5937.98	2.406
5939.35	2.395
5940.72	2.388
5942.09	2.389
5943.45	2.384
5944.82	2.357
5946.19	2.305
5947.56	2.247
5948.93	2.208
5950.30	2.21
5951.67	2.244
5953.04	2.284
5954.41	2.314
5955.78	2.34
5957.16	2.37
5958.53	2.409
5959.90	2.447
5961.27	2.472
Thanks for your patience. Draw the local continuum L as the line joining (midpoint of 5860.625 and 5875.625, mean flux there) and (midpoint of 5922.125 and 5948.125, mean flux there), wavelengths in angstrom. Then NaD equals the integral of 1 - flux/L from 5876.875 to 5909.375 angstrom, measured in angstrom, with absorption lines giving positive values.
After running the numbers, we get 4.9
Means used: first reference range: 2.39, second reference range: 2.34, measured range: 2.01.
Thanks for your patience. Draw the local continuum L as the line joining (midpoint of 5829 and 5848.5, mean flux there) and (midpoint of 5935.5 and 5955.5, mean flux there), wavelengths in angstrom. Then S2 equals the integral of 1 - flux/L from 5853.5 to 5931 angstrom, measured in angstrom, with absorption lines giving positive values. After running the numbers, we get 4.9 angstrom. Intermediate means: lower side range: 2.4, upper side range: 2.33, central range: 2.21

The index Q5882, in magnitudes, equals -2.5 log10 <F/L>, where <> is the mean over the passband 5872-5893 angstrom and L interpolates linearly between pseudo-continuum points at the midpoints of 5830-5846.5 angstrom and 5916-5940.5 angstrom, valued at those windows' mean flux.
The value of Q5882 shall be 0.164 mag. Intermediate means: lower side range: 2.4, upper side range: 2.34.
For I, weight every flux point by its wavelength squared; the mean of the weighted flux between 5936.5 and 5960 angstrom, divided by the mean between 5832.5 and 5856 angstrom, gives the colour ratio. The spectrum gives 1.0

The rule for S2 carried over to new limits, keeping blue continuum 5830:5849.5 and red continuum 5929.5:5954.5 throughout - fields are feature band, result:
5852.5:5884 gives 0.5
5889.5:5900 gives 2.7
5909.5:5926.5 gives -0.2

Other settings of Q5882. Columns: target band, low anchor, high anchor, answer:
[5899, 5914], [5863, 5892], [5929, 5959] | -0.02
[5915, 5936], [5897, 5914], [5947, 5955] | -0.04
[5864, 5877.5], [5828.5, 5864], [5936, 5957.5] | 0.00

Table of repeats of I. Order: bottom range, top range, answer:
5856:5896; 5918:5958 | 1.10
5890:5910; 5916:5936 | 1.17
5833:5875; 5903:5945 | 1.01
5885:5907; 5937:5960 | 1.24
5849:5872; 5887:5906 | 0.80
